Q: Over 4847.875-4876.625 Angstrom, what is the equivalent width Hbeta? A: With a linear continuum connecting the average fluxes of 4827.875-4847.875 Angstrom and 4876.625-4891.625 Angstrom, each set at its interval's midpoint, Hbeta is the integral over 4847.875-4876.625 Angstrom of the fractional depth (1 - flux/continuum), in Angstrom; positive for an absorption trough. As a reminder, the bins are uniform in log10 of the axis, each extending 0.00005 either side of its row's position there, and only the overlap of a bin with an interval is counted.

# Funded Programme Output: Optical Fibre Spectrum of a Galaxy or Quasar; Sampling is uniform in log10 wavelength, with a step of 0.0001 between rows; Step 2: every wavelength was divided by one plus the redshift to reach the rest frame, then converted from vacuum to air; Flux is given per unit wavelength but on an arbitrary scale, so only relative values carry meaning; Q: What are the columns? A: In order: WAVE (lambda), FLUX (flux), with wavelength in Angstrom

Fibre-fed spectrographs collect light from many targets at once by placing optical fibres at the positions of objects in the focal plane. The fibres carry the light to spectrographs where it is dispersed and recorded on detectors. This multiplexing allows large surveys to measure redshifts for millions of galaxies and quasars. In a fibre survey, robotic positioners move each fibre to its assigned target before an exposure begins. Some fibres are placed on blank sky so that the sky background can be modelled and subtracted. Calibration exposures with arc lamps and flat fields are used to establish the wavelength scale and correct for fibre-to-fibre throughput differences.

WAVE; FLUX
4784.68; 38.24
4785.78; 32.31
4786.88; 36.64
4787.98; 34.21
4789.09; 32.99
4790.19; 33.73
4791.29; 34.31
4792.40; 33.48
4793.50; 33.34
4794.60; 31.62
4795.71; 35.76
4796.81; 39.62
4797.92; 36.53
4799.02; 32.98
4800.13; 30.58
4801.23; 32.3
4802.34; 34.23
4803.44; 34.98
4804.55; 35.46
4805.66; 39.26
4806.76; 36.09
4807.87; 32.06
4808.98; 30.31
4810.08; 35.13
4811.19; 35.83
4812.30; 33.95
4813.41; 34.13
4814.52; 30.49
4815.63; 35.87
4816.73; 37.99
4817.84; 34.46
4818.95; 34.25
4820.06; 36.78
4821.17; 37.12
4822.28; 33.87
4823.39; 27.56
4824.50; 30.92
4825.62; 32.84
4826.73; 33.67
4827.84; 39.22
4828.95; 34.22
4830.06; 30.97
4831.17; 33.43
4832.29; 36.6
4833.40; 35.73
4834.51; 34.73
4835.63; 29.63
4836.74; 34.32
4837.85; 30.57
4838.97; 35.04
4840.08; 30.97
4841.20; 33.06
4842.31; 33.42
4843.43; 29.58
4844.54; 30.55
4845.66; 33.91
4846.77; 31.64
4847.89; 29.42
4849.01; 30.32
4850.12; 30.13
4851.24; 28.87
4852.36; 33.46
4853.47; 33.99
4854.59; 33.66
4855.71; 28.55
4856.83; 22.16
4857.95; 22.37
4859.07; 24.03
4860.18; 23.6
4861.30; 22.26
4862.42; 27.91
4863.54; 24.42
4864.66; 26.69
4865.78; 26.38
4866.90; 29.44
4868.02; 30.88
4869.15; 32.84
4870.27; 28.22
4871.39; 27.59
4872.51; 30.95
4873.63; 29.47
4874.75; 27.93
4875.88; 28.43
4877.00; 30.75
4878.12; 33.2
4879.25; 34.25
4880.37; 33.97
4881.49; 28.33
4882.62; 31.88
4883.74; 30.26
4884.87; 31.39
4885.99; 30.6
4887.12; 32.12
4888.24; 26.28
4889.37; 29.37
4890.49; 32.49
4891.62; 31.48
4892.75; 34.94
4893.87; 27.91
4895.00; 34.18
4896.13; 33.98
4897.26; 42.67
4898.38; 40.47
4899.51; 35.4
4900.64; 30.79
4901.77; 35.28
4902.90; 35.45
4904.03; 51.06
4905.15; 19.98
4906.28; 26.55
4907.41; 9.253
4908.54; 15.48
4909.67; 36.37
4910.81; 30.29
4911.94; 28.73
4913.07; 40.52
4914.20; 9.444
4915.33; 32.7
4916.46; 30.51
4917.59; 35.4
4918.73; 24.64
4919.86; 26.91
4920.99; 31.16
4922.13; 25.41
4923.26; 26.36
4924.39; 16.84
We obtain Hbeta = 3.4 Angstrom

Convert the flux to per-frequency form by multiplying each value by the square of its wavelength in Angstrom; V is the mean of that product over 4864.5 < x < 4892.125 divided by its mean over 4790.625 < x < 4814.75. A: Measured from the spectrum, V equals 0.91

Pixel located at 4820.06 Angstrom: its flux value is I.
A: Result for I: 36.78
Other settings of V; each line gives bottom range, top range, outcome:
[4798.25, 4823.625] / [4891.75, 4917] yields 0.94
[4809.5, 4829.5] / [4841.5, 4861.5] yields 0.86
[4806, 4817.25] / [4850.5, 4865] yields 0.81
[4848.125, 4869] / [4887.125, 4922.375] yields 1.12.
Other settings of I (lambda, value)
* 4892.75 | 34.94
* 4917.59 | 35.4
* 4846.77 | 31.64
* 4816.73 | 37.99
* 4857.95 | 22.37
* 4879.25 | 34.25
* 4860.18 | 23.6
